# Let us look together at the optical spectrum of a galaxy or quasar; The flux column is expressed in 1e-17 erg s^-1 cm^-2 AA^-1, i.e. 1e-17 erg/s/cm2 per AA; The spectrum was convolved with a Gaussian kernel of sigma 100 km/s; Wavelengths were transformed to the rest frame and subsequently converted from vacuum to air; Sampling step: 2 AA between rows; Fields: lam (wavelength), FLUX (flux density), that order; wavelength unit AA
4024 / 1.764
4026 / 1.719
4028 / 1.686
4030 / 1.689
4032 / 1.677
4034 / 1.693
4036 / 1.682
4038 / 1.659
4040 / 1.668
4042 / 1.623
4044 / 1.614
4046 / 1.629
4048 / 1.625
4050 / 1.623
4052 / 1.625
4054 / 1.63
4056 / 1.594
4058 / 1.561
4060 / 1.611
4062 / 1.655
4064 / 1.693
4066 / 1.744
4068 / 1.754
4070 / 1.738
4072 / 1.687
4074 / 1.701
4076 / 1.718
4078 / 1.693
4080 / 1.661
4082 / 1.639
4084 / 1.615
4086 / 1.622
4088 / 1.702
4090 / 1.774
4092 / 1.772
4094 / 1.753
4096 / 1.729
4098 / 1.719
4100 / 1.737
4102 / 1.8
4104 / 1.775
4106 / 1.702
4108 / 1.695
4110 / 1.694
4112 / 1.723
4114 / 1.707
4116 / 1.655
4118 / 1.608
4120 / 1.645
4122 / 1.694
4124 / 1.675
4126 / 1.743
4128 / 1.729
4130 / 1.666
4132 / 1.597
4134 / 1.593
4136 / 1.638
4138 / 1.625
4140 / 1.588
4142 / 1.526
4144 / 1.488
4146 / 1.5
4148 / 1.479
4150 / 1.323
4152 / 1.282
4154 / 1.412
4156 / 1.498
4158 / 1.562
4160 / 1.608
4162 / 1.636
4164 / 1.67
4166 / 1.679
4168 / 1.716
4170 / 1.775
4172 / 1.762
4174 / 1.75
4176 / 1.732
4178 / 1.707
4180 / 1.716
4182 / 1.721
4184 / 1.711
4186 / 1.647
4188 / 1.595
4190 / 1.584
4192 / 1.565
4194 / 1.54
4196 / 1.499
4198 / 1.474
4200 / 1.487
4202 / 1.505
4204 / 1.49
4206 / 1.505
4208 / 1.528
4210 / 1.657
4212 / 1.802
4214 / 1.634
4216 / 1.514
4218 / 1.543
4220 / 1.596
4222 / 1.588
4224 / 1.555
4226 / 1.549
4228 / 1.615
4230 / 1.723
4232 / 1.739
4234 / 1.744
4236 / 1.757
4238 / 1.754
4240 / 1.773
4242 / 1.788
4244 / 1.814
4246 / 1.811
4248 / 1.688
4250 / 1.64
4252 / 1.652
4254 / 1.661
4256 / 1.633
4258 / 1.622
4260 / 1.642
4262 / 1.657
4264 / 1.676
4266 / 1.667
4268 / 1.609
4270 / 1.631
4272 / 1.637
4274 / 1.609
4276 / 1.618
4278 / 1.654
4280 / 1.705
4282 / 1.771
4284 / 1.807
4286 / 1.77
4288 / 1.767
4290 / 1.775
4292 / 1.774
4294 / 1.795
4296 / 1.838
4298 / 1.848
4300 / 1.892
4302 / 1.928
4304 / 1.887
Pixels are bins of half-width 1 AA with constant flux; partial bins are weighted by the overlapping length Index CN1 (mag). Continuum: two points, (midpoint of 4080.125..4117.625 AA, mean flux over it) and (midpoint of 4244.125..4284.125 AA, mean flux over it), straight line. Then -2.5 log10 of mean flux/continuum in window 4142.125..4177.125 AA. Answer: 0.08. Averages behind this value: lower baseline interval 1.71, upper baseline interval 1.67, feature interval 1.58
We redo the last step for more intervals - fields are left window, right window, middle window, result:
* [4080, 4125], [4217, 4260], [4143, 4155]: 0.20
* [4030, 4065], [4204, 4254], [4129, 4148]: 0.05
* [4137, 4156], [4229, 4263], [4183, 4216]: 0.02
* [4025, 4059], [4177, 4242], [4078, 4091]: -0.02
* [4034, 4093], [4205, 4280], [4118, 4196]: 0.03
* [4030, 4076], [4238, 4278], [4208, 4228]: 0.05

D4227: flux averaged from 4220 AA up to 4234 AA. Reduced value 1.63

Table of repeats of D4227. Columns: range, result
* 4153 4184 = 1.66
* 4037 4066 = 1.63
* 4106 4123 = 1.68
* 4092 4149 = 1.66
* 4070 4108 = 1.71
